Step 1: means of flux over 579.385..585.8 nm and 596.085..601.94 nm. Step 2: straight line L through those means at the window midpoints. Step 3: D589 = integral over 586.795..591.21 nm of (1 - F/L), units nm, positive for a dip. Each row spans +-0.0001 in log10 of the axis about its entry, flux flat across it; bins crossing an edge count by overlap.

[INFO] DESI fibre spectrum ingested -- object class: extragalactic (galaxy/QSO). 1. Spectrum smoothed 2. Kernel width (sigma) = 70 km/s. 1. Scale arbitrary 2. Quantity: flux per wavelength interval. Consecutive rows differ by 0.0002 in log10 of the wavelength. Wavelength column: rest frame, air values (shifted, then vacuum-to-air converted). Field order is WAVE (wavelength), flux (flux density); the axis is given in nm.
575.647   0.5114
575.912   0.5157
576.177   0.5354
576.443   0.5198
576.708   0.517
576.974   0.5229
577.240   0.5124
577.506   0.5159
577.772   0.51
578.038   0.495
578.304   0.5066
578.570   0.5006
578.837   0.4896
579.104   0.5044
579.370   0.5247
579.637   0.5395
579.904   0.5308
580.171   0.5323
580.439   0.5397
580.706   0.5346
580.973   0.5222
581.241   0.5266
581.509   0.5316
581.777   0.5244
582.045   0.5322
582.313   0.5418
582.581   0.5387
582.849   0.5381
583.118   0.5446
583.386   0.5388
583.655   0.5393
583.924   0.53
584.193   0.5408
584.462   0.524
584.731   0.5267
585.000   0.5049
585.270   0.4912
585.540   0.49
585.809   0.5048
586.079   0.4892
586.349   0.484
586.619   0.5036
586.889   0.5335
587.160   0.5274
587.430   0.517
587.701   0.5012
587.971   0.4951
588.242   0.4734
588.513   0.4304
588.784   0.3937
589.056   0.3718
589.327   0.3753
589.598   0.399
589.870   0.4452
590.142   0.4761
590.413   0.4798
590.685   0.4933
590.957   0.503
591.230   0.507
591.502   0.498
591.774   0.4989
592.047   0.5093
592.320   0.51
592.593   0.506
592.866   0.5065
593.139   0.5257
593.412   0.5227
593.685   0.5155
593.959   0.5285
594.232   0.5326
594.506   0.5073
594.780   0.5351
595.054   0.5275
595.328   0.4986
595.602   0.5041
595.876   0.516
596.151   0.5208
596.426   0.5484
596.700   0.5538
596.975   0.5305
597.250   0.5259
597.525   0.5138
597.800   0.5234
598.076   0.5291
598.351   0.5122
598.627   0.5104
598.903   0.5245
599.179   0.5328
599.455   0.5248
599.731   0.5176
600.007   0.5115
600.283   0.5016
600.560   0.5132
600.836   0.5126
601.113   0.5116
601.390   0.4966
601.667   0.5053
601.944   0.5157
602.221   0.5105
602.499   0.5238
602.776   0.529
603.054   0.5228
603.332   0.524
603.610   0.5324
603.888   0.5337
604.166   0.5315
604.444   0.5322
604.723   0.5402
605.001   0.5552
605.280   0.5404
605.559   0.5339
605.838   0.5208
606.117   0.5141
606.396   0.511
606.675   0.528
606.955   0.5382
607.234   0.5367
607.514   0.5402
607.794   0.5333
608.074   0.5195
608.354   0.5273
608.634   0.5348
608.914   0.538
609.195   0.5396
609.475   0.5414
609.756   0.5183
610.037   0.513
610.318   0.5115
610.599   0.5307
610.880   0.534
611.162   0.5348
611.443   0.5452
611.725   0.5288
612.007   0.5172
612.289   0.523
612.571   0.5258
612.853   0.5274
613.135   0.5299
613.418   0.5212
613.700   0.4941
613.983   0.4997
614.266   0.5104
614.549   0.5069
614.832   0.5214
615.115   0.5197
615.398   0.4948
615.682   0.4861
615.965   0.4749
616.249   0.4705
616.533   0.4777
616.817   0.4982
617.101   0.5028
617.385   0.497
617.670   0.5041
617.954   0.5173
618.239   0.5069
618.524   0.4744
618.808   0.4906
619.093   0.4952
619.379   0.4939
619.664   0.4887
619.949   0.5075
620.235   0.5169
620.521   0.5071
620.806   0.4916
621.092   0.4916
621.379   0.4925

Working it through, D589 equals 0.51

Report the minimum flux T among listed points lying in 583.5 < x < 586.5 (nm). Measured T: 0.484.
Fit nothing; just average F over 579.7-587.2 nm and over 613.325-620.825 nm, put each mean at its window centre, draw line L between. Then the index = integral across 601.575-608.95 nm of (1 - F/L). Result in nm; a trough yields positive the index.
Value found -0.31 nm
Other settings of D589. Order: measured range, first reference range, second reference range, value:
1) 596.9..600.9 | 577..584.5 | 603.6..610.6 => 0.076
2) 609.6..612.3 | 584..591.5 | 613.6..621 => -0.172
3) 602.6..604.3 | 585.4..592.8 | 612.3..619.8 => -0.132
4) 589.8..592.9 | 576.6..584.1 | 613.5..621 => 0.130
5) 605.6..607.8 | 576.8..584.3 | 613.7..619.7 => -0.101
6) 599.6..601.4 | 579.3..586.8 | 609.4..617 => 0.026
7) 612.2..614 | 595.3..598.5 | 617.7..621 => -0.043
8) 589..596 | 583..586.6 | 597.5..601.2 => 0.311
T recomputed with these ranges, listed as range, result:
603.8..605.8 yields 0.5315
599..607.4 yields 0.4966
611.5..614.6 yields 0.4941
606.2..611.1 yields 0.511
